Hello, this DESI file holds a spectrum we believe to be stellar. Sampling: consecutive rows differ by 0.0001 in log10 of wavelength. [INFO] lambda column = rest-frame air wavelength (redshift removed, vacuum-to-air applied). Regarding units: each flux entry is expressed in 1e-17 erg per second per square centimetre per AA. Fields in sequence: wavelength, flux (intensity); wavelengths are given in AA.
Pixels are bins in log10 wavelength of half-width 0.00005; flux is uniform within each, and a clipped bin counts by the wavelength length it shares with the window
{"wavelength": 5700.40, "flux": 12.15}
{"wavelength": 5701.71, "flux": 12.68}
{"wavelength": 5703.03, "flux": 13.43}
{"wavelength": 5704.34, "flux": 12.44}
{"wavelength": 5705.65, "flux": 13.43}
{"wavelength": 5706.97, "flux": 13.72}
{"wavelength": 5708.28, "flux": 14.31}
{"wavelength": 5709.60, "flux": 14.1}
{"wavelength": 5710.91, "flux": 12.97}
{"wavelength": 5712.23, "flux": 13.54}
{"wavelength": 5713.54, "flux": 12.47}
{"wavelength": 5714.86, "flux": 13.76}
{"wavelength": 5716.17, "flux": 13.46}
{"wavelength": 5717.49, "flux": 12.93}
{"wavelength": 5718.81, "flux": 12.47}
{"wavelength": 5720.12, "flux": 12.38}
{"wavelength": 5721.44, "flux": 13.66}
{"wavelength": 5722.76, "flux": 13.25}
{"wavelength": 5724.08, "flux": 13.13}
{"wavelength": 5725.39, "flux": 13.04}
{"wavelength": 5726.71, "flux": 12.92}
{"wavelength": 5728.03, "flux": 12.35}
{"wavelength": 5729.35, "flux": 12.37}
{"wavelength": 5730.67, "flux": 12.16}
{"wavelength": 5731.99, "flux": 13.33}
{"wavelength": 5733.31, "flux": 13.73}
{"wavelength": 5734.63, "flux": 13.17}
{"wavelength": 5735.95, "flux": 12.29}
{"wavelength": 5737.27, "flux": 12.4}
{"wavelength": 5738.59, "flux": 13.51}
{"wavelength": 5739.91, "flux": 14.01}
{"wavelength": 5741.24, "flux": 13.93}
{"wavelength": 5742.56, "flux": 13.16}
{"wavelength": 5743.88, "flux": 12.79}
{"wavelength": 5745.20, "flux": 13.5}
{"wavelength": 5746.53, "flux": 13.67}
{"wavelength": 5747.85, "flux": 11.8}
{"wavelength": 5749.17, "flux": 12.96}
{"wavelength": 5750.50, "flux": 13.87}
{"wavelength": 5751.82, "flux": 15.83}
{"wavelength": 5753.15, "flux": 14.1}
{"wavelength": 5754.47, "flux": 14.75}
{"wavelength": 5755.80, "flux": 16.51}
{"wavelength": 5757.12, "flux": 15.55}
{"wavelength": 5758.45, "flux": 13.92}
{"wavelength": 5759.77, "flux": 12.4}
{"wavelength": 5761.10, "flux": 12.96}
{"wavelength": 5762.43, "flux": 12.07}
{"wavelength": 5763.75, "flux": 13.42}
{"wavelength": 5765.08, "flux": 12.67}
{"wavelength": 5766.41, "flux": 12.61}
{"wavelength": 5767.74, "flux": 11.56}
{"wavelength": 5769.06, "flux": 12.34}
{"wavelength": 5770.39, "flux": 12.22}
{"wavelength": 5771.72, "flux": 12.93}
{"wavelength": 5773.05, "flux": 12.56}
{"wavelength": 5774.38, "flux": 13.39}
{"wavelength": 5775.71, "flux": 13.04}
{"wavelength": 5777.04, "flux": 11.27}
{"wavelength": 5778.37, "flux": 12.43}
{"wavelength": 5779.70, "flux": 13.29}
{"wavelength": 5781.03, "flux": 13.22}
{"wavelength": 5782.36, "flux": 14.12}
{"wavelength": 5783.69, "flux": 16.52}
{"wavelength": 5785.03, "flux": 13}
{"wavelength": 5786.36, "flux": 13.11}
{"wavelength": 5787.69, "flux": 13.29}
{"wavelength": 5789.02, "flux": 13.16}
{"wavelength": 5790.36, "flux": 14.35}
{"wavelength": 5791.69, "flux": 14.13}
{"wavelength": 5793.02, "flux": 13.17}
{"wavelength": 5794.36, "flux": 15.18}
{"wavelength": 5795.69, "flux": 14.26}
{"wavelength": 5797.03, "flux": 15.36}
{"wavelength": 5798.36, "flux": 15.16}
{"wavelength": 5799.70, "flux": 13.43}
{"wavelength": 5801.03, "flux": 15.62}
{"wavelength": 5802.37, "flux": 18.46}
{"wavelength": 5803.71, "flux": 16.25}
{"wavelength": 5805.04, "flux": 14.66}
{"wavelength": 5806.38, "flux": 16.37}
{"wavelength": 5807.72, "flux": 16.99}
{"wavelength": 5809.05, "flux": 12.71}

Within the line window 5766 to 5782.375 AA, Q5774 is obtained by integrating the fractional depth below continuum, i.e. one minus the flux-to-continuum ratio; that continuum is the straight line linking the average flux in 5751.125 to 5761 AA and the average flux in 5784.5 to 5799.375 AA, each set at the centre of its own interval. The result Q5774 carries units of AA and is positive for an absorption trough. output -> 1.9 AA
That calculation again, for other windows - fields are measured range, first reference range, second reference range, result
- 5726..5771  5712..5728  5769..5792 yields -0.40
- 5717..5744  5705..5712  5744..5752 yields 1.06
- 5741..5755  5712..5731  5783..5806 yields -0.09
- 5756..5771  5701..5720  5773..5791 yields 0.37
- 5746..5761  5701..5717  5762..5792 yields -1.04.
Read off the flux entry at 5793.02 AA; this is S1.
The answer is 13.17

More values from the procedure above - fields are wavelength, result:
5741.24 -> 13.93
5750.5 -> 13.87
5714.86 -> 13.76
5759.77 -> 12.4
